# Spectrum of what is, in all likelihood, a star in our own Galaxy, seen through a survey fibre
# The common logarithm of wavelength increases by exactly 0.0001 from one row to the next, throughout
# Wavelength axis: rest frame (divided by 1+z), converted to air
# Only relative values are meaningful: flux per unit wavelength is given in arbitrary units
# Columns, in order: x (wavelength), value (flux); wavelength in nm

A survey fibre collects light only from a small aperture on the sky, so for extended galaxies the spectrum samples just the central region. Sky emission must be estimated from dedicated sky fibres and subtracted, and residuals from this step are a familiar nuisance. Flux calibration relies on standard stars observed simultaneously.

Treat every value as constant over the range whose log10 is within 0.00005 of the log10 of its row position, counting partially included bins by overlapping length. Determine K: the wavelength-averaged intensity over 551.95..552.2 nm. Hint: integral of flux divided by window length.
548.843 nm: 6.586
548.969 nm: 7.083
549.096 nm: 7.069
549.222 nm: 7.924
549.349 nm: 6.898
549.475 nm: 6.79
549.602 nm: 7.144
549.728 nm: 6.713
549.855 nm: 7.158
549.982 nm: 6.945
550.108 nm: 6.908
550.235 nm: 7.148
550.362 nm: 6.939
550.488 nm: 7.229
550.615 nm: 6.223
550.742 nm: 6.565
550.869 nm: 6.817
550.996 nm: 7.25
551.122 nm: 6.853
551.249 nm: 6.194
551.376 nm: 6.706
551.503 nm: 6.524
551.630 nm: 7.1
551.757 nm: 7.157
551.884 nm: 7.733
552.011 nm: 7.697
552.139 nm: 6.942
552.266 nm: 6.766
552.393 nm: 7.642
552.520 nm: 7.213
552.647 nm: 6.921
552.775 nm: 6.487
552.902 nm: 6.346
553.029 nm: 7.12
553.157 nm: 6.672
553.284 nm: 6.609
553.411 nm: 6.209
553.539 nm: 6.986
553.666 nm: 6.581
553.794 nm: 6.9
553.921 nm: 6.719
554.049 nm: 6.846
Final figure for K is 7.29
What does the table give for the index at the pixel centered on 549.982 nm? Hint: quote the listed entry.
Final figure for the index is 6.945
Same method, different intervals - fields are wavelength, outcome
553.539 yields 6.986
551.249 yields 6.194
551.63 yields 7.1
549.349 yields 6.898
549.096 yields 7.069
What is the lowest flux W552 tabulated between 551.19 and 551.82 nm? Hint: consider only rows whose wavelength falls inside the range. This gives 6.194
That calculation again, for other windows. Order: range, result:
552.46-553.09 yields 6.346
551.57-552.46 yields 6.766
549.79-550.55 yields 6.908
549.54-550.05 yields 6.713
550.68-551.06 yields 6.565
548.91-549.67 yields 6.79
